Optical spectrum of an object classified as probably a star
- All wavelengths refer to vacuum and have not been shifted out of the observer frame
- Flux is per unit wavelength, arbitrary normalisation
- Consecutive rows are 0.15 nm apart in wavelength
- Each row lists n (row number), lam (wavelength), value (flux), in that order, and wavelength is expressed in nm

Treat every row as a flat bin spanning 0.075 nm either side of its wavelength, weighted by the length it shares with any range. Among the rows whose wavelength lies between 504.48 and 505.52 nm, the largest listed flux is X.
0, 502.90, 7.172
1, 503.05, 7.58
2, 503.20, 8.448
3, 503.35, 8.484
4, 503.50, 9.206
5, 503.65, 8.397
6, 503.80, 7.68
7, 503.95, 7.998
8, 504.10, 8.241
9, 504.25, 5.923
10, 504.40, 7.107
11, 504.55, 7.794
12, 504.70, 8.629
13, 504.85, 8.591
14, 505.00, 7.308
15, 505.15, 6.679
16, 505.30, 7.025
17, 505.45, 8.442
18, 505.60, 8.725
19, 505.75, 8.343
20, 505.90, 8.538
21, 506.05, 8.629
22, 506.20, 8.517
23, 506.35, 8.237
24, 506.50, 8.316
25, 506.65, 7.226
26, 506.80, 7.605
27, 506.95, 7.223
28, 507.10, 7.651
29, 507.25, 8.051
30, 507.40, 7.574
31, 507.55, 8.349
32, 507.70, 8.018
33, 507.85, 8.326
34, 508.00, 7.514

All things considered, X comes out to 8.629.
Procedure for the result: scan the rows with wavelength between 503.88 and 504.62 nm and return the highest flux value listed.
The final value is 8.241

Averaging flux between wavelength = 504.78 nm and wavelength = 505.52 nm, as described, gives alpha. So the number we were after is 7.6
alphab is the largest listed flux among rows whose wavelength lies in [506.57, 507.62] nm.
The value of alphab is 8.349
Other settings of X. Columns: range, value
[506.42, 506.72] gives 8.316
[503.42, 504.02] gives 9.206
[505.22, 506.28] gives 8.725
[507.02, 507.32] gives 8.051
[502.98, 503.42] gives 8.484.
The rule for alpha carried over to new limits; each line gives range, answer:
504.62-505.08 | 8.16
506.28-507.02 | 7.72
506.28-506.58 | 8.26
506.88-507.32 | 7.64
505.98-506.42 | 8.46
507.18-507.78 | 8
